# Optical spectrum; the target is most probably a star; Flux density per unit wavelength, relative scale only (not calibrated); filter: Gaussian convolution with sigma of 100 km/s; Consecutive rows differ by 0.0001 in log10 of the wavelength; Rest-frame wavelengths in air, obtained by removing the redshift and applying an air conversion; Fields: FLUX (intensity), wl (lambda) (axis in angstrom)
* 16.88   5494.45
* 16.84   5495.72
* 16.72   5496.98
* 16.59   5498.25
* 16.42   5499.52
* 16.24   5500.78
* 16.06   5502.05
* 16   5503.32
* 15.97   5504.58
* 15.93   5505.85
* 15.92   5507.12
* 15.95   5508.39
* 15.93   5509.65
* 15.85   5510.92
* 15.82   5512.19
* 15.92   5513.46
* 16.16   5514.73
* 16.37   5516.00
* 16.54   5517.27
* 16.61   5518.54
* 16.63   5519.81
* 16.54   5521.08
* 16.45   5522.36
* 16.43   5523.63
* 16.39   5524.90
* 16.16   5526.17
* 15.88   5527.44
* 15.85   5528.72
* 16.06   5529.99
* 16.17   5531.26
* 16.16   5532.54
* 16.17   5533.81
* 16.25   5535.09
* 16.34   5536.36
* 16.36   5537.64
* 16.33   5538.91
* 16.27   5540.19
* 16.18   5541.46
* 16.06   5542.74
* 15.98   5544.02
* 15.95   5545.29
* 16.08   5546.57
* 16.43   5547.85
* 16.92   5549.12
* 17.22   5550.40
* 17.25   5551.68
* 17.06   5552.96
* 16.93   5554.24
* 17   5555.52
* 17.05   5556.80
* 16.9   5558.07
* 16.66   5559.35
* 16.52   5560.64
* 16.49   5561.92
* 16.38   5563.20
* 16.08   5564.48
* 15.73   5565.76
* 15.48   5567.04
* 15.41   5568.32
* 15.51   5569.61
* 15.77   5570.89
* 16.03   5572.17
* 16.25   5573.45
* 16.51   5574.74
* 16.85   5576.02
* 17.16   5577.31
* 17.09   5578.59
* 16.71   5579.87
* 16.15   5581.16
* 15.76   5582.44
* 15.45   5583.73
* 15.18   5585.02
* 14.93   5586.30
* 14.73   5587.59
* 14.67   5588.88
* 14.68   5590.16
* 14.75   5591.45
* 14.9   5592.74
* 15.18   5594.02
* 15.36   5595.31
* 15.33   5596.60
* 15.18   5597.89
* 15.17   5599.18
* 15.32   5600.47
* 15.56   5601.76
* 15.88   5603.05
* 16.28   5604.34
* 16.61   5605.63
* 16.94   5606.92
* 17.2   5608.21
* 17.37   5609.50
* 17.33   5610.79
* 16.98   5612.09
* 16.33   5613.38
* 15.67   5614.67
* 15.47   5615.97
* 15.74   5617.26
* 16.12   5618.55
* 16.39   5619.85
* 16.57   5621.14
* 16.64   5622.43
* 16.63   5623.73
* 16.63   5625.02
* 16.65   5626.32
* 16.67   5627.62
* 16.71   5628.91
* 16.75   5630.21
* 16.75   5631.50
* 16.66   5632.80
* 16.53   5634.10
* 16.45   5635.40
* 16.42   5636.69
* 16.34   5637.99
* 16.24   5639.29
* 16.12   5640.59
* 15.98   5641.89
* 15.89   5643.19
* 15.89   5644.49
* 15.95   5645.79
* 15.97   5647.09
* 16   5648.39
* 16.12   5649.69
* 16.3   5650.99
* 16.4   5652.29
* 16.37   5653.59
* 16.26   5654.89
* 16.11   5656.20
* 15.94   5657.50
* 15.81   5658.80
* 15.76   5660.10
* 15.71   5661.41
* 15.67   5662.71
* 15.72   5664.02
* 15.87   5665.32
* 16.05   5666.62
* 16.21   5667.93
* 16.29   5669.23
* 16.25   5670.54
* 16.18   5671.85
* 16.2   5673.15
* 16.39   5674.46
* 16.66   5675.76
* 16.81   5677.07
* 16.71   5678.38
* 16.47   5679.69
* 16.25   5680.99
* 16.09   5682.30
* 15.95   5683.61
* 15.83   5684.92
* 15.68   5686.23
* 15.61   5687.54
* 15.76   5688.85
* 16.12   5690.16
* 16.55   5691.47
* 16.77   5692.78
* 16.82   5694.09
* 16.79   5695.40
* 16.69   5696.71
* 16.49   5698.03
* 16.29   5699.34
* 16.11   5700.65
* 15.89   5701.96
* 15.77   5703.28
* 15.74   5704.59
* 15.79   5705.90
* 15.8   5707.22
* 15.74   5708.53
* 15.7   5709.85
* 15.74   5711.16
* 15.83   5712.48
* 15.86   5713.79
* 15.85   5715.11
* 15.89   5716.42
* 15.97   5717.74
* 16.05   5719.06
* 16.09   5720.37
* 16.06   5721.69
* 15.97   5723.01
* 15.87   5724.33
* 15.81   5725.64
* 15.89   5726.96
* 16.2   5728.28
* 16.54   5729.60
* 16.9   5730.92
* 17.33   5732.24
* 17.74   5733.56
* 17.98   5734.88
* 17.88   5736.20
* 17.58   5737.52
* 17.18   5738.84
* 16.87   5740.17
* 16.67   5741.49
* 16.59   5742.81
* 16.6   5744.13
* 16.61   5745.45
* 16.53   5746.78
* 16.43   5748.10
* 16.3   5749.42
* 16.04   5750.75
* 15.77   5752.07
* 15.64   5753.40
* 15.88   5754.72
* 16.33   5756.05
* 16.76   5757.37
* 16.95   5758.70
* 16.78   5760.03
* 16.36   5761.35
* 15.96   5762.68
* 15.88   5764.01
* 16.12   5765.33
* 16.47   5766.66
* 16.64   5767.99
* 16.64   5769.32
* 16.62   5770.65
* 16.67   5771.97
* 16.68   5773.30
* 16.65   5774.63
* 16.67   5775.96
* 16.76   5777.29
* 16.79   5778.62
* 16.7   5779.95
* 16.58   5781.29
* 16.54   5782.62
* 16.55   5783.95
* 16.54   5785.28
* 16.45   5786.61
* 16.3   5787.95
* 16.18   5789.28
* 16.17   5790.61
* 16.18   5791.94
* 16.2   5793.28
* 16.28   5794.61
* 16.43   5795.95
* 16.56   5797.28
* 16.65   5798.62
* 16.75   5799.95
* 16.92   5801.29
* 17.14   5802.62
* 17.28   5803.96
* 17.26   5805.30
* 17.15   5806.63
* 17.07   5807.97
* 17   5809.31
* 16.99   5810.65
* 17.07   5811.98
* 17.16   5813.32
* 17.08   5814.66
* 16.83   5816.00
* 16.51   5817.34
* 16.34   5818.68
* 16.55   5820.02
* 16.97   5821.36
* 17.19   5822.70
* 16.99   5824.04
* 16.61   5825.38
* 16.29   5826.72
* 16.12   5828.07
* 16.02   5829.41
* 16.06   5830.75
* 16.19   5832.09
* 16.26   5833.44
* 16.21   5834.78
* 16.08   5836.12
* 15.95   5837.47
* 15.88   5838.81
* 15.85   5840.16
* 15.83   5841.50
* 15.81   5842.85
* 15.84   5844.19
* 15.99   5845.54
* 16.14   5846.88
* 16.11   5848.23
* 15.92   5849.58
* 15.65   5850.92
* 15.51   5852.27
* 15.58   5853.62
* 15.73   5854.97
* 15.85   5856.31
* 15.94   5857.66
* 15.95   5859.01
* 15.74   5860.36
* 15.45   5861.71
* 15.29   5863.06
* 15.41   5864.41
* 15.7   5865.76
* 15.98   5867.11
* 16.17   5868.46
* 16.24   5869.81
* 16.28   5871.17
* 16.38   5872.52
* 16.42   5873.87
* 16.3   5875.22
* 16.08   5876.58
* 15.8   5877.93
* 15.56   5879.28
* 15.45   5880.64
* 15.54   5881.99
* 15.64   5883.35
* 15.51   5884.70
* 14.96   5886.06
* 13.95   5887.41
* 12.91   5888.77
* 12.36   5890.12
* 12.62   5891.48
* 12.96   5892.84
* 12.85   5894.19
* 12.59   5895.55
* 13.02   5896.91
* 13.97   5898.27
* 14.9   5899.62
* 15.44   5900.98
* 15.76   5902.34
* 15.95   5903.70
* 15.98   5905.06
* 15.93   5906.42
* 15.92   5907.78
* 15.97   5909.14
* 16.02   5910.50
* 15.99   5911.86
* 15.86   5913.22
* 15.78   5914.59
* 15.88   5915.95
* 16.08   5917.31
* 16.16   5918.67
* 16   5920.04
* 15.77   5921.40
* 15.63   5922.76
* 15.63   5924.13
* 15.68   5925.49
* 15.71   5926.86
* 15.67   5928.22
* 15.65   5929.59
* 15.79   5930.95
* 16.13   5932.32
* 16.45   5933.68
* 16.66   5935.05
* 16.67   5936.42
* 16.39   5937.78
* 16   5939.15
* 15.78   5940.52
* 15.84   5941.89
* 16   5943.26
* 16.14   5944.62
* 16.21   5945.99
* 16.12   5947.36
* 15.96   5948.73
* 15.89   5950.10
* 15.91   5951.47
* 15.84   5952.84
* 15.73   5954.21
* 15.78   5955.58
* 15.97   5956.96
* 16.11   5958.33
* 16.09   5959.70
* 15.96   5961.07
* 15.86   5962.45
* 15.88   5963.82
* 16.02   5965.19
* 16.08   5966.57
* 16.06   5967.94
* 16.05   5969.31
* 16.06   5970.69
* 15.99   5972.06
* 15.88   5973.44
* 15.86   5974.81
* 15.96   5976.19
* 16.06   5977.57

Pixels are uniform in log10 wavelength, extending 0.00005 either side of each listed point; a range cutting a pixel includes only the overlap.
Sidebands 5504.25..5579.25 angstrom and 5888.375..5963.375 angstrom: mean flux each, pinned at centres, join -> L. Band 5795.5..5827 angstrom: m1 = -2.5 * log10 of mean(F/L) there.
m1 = -0.08 mag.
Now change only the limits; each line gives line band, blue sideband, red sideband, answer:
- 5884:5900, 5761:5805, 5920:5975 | 0.19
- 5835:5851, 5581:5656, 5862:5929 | -0.03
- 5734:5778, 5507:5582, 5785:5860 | -0.02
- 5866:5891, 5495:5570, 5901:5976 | 0.04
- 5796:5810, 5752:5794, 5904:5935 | -0.04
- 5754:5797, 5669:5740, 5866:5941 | -0.03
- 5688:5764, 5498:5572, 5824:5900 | -0.04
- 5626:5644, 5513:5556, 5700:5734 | -0.01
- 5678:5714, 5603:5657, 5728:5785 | 0.03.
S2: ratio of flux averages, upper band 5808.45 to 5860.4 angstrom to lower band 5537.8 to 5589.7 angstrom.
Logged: 1.00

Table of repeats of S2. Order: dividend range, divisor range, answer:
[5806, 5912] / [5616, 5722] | 0.97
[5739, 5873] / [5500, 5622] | 1.01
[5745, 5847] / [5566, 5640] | 1.03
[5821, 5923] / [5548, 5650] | 0.96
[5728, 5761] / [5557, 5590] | 1.04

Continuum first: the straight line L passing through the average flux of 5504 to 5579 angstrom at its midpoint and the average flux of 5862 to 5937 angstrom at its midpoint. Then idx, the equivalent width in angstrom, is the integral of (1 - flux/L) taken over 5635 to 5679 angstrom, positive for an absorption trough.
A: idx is -0.4 angstrom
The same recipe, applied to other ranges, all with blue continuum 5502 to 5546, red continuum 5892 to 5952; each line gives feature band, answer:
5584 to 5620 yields 0.7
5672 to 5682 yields -0.3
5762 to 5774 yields -0.4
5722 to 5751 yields -1.5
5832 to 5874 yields -0.6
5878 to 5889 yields 0.4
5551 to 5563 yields -0.6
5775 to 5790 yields -0.7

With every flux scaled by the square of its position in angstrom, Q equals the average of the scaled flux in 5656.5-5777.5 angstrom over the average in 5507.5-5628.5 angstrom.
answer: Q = 1.06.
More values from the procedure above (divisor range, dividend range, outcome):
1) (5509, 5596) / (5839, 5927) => 1.07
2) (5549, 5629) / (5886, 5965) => 1.08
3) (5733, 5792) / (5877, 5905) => 0.91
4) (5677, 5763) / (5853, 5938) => 1.01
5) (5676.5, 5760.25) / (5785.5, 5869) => 1.04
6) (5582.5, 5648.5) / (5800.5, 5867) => 1.10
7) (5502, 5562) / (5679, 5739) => 1.06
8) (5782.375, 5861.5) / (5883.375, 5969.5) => 0.98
